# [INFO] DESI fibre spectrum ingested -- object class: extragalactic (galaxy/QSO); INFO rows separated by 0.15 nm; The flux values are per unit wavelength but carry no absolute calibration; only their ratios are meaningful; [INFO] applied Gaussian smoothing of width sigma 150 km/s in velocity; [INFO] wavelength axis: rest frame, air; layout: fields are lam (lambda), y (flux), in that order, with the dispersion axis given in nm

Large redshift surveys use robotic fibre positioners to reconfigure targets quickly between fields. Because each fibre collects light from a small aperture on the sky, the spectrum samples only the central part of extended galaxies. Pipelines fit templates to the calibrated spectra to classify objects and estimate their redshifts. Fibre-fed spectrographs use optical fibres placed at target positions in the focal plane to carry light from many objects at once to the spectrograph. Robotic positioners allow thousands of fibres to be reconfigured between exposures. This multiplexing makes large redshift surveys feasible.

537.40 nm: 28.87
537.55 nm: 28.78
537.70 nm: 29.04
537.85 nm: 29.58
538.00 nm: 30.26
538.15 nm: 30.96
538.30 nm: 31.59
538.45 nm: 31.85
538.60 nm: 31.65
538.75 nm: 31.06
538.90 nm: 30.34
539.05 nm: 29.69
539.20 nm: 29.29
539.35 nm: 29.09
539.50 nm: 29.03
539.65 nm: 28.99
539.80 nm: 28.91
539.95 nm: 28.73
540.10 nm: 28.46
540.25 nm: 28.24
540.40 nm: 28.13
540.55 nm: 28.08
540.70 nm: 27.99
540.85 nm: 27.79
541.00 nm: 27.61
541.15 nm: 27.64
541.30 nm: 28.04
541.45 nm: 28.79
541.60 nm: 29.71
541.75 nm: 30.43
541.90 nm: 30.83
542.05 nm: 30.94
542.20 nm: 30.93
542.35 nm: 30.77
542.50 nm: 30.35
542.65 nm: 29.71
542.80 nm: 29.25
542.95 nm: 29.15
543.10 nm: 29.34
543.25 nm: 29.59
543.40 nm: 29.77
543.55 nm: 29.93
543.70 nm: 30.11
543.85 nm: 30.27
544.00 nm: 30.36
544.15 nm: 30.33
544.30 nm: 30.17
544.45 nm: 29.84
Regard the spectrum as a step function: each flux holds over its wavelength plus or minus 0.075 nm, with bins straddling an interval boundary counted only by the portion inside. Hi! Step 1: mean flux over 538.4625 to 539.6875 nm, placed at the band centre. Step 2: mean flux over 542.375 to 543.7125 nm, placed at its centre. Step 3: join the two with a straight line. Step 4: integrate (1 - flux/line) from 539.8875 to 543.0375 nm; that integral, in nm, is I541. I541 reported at 0.07 nm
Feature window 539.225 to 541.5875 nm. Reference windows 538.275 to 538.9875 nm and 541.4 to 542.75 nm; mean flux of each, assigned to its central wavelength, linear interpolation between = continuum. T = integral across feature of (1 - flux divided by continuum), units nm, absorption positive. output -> 0.18 nm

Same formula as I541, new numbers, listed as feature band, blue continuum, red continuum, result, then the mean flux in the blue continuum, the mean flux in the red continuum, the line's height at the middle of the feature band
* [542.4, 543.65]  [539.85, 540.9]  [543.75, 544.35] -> 0.00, 28.2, 30.3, 29.7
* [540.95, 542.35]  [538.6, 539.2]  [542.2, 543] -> 0.02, 30.4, 30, 30.1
